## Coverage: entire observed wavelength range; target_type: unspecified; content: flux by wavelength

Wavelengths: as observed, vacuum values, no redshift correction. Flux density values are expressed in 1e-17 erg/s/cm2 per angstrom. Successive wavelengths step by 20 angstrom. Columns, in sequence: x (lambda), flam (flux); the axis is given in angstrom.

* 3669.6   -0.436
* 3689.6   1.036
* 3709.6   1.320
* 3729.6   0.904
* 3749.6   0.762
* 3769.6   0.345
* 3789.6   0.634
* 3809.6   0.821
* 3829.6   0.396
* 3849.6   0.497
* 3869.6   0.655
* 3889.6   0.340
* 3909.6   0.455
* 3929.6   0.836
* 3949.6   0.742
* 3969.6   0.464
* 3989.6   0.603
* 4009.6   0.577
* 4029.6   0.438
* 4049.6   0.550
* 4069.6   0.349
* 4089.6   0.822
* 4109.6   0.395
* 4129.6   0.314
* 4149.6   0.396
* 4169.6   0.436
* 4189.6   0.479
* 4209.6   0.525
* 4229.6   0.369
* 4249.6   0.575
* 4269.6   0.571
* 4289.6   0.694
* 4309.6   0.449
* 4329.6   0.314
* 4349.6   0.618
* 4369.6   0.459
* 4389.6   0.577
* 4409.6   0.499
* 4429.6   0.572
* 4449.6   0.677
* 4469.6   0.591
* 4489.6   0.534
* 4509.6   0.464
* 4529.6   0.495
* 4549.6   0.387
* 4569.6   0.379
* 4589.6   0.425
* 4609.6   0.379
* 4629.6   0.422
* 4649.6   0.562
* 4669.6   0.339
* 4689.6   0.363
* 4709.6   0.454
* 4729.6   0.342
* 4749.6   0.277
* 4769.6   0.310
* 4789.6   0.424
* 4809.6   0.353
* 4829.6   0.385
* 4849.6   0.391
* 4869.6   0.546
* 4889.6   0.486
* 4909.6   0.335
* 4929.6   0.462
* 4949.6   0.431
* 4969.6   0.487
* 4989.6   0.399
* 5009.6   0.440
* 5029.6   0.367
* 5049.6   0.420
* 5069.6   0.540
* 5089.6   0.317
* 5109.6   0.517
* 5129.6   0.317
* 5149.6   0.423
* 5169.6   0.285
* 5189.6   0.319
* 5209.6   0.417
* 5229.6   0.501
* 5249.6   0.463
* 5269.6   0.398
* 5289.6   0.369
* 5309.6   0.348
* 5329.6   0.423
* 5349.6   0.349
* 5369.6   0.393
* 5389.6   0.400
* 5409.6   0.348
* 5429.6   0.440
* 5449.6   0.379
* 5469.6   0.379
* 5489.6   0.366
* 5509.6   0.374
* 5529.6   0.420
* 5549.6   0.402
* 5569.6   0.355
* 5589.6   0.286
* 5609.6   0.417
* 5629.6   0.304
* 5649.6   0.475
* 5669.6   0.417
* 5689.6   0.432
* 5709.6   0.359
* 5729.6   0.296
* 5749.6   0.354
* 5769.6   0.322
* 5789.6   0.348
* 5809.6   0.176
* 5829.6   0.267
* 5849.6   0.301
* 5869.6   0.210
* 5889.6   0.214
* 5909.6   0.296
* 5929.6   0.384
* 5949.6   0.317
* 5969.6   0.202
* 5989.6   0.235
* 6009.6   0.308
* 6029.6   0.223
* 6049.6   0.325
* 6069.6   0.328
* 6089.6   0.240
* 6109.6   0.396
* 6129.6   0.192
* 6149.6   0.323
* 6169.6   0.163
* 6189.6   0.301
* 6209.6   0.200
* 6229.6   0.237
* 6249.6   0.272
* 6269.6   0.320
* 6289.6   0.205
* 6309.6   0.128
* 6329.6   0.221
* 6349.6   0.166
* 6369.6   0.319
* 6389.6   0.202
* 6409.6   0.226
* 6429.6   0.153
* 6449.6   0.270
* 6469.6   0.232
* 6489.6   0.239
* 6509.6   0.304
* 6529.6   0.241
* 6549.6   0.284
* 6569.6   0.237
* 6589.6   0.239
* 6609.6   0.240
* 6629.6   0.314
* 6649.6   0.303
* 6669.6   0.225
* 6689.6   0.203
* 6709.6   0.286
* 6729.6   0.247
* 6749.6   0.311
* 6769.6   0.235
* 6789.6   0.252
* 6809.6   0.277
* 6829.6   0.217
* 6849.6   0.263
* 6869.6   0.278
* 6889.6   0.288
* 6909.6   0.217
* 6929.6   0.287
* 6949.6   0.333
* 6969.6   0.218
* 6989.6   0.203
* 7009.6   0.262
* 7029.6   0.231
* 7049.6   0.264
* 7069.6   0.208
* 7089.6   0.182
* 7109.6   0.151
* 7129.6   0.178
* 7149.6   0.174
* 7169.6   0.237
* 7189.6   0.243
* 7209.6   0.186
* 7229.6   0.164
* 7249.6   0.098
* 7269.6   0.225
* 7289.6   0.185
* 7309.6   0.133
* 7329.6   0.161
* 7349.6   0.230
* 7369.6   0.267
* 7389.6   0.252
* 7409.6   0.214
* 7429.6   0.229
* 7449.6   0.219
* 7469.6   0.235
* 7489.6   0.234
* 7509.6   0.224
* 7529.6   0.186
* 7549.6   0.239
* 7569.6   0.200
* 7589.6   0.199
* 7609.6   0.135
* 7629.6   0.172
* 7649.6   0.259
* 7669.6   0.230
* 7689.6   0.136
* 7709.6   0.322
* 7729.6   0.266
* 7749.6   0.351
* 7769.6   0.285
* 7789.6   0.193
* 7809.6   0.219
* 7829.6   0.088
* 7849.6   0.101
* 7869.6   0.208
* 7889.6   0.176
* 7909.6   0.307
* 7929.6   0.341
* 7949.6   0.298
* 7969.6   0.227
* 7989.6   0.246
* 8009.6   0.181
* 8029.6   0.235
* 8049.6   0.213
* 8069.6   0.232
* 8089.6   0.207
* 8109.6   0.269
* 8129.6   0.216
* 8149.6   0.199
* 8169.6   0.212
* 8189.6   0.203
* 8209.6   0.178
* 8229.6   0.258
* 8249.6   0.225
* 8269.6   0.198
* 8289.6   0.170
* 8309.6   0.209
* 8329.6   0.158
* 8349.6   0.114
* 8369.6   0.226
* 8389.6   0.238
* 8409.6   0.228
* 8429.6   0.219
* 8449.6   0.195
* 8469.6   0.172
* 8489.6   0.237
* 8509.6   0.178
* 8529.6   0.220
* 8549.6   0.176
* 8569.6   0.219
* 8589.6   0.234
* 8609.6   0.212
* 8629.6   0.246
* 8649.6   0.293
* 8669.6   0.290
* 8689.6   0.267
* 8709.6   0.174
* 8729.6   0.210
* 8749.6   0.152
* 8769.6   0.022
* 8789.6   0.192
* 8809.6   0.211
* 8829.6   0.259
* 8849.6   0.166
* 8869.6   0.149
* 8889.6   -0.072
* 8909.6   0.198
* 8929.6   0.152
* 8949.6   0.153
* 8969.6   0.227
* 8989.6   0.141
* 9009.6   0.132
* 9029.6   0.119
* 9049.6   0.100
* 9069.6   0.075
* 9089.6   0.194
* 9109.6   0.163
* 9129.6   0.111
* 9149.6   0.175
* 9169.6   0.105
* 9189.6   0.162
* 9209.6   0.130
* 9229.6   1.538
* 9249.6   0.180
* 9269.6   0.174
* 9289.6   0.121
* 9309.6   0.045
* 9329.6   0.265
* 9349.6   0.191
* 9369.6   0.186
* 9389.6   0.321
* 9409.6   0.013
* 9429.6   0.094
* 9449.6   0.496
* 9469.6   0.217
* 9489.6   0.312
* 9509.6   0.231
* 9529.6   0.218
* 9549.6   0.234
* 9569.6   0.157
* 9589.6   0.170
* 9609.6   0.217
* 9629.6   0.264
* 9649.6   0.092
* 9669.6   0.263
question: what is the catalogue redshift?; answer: 1.475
